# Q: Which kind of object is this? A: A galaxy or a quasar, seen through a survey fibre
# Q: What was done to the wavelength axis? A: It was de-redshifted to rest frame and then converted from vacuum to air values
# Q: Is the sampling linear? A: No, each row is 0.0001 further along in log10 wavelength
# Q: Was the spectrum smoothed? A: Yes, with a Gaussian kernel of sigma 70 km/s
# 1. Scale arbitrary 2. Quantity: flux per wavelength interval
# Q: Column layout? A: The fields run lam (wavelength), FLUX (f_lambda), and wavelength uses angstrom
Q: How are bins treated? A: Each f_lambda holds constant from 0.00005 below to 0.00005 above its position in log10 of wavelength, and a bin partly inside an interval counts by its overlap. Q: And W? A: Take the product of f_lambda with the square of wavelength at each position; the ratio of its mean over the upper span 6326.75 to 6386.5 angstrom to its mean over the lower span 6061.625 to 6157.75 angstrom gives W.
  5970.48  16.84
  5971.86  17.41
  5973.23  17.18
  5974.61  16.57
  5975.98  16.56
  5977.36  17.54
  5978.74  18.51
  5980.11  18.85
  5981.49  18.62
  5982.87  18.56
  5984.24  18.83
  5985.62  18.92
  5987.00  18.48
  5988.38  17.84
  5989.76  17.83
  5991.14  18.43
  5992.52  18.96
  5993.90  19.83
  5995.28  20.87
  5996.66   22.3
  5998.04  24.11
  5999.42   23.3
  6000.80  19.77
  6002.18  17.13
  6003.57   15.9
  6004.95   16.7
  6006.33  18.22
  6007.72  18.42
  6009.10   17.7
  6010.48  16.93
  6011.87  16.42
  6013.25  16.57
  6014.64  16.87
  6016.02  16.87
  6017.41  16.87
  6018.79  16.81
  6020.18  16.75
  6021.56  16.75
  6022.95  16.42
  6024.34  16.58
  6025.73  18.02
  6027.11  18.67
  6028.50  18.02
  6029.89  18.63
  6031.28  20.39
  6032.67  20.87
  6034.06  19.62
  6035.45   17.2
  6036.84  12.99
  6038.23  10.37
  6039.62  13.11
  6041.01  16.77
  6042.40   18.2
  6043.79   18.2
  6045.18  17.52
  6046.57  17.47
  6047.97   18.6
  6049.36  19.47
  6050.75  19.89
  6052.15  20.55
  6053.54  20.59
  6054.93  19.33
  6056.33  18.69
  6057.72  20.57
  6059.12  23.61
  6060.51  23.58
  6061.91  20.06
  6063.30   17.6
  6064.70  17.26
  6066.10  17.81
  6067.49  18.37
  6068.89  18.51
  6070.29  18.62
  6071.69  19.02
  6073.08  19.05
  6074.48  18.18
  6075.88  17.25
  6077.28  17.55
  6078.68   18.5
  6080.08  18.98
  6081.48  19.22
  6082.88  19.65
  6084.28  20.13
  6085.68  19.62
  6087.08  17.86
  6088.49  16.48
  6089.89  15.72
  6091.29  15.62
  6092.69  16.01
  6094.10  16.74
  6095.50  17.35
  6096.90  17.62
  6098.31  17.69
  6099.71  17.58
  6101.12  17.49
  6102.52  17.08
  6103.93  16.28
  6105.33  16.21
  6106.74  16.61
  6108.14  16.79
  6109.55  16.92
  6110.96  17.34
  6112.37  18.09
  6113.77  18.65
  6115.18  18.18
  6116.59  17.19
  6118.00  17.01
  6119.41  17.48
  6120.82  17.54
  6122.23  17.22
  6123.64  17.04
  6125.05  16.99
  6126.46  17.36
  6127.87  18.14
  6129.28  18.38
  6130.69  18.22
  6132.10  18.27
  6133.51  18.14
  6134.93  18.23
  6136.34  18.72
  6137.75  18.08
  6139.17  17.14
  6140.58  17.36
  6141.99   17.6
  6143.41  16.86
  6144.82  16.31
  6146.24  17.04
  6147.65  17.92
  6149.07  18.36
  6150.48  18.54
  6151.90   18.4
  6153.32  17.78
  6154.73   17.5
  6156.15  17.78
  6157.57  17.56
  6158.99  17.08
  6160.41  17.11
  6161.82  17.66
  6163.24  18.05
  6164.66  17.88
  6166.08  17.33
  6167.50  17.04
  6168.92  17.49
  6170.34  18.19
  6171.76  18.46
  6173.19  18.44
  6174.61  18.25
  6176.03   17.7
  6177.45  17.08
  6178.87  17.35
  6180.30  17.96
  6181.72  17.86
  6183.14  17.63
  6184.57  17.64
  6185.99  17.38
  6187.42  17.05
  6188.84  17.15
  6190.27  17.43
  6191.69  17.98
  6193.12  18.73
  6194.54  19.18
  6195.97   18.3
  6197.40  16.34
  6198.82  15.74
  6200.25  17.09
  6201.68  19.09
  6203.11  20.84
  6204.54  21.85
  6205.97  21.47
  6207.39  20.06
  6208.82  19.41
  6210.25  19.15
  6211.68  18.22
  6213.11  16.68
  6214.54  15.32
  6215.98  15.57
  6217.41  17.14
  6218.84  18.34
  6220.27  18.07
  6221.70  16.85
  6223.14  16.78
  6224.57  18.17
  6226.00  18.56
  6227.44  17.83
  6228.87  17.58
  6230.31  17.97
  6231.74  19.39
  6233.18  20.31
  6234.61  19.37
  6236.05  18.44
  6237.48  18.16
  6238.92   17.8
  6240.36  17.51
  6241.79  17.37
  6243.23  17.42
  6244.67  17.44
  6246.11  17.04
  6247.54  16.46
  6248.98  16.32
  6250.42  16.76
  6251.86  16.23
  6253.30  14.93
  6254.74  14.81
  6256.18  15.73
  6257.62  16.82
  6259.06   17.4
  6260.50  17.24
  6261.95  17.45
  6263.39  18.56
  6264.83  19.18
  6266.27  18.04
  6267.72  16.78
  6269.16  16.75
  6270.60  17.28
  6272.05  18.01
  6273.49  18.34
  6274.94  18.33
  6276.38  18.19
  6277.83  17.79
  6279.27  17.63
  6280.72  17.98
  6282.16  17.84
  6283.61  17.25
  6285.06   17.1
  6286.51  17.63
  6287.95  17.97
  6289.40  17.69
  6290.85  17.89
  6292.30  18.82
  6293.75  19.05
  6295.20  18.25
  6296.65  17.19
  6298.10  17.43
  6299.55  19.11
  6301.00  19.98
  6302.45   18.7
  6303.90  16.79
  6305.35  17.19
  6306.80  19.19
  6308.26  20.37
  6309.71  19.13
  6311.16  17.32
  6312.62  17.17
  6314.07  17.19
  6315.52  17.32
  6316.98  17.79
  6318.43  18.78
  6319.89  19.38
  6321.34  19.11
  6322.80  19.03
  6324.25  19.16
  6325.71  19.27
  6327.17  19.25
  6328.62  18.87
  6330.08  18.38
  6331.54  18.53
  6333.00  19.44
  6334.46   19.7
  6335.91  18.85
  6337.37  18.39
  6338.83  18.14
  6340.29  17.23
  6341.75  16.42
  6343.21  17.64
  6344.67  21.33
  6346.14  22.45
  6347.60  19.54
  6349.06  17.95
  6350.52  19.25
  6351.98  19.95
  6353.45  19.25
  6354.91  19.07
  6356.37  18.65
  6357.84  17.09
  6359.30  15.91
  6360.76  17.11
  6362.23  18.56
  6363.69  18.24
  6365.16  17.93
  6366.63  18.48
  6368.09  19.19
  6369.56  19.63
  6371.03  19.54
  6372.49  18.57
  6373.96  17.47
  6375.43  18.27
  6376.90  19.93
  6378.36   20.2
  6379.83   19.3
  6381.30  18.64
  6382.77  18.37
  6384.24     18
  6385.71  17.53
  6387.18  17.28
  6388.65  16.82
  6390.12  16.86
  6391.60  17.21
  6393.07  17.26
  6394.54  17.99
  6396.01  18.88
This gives 1.14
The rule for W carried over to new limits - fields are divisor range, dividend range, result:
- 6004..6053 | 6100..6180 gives 1.05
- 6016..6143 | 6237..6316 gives 1.05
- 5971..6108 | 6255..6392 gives 1.11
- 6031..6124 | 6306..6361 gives 1.13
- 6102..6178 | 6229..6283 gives 1.03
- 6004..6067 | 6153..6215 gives 1.05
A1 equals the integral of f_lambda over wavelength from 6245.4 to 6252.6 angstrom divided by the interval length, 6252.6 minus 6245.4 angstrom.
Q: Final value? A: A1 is 16.6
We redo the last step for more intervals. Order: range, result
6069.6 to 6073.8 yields 18.9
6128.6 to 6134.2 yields 18.3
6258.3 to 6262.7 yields 17.4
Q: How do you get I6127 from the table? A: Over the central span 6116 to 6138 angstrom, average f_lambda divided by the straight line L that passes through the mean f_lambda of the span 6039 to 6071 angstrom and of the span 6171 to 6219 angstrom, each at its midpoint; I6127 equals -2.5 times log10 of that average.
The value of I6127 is 0.043 mag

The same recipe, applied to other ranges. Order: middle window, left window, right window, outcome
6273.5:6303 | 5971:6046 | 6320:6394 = 0.02 mag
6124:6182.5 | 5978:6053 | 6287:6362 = 0.03 mag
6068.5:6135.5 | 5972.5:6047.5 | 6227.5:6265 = 0.00 mag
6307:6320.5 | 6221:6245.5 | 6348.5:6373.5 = 0.00 mag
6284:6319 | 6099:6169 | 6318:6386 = 0.02 mag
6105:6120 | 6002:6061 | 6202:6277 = 0.03 mag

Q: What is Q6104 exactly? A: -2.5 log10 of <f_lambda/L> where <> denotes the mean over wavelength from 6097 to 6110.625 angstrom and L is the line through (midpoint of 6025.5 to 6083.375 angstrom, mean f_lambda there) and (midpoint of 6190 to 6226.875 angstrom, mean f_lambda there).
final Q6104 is 0.086 mag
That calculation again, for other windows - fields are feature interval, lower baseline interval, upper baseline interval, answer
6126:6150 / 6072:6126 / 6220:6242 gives -0.003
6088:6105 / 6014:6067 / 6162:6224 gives 0.077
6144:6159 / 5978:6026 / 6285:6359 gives 0.044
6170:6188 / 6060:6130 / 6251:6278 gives -0.014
